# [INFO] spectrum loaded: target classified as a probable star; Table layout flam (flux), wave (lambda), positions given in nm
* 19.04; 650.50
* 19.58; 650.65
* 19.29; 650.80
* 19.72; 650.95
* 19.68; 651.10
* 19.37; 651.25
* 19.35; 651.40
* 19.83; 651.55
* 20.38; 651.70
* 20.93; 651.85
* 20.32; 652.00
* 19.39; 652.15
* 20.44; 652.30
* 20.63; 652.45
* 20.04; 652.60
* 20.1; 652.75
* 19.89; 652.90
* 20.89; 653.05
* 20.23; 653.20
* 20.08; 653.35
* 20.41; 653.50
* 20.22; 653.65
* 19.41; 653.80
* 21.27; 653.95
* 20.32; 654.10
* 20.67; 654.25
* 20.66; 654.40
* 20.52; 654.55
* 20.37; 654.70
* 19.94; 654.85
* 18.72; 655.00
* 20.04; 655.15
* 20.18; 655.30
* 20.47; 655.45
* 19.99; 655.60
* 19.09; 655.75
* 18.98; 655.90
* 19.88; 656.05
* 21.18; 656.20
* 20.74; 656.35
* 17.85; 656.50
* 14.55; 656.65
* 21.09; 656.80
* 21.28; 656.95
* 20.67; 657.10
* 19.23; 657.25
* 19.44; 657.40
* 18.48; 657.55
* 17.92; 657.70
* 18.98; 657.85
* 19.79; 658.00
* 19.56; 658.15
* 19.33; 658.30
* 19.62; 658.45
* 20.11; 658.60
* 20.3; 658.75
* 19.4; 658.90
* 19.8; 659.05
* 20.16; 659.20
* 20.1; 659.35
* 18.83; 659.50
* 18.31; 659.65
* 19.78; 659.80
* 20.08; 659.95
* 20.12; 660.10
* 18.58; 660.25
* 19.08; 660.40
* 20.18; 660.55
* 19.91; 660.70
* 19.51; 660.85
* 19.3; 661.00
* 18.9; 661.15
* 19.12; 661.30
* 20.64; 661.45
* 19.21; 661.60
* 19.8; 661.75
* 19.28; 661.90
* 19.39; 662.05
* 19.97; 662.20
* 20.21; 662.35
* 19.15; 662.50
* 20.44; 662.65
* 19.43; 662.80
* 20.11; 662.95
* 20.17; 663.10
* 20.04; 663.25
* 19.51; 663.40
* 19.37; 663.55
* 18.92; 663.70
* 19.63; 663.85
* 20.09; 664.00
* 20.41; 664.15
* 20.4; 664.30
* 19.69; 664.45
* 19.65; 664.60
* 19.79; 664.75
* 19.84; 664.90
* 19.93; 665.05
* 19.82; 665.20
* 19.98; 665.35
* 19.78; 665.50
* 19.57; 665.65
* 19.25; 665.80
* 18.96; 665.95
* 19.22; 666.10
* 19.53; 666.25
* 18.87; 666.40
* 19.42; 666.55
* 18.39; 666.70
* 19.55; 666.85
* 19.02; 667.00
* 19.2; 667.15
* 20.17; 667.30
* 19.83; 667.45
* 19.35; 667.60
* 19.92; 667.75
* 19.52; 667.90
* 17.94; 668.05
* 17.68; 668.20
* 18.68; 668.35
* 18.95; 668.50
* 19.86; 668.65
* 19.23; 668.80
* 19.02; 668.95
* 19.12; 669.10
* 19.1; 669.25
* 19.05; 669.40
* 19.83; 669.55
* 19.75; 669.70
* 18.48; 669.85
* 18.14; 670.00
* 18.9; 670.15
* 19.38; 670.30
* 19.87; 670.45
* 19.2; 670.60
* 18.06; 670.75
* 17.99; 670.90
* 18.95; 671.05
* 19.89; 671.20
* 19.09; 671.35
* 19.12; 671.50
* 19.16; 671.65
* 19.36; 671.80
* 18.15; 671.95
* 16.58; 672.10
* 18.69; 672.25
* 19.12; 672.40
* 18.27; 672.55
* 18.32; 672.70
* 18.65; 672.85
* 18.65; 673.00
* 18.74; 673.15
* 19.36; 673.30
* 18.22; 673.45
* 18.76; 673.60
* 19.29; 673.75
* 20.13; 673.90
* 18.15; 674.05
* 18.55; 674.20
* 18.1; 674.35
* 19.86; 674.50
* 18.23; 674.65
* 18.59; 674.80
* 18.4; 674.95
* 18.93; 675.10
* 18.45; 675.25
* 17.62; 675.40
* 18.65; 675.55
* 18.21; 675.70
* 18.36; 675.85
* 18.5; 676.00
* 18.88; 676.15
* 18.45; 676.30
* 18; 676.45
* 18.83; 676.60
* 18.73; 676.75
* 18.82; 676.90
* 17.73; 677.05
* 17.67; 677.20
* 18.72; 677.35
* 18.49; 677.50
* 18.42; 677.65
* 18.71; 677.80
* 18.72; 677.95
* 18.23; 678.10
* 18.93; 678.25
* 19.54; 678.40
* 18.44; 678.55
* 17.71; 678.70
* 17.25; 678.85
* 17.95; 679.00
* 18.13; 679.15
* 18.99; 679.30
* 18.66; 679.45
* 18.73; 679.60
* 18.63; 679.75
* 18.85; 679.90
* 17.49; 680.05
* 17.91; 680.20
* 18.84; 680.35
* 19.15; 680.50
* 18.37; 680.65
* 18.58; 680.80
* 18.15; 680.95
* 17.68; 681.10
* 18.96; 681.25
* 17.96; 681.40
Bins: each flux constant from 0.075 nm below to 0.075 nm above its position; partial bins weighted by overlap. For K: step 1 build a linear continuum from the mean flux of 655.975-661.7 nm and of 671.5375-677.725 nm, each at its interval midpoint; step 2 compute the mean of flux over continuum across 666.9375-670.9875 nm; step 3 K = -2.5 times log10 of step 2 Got -0.01 mag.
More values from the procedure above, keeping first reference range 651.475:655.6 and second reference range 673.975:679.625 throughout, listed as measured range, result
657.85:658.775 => 0.01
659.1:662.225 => 0.01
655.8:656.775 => 0.06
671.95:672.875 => 0.03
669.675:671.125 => 0.01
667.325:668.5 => 0.01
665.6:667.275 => 0.00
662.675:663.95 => -0.01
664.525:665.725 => -0.02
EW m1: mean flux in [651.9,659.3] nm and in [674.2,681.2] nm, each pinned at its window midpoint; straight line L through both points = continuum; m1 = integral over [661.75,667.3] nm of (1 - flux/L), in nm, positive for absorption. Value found -0.10 nm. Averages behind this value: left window 19.9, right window 18.4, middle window 19.6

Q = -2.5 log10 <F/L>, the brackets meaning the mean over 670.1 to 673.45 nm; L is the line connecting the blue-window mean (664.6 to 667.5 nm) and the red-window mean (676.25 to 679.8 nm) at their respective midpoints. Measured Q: 0.01 mag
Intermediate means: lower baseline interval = 19.5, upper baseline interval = 18.4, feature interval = 18.8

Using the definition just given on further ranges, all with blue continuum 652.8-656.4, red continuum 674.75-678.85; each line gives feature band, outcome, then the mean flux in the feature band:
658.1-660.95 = 0.01 mag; 19.6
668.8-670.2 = 0.00 mag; 19.1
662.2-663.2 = -0.02 mag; 19.9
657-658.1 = 0.04 mag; 19.3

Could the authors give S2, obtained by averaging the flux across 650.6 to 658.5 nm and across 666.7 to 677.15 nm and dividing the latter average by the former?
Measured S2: 0.95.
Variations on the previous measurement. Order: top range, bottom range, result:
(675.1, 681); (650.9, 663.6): 0.93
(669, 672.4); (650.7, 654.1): 0.94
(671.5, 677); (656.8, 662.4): 0.95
